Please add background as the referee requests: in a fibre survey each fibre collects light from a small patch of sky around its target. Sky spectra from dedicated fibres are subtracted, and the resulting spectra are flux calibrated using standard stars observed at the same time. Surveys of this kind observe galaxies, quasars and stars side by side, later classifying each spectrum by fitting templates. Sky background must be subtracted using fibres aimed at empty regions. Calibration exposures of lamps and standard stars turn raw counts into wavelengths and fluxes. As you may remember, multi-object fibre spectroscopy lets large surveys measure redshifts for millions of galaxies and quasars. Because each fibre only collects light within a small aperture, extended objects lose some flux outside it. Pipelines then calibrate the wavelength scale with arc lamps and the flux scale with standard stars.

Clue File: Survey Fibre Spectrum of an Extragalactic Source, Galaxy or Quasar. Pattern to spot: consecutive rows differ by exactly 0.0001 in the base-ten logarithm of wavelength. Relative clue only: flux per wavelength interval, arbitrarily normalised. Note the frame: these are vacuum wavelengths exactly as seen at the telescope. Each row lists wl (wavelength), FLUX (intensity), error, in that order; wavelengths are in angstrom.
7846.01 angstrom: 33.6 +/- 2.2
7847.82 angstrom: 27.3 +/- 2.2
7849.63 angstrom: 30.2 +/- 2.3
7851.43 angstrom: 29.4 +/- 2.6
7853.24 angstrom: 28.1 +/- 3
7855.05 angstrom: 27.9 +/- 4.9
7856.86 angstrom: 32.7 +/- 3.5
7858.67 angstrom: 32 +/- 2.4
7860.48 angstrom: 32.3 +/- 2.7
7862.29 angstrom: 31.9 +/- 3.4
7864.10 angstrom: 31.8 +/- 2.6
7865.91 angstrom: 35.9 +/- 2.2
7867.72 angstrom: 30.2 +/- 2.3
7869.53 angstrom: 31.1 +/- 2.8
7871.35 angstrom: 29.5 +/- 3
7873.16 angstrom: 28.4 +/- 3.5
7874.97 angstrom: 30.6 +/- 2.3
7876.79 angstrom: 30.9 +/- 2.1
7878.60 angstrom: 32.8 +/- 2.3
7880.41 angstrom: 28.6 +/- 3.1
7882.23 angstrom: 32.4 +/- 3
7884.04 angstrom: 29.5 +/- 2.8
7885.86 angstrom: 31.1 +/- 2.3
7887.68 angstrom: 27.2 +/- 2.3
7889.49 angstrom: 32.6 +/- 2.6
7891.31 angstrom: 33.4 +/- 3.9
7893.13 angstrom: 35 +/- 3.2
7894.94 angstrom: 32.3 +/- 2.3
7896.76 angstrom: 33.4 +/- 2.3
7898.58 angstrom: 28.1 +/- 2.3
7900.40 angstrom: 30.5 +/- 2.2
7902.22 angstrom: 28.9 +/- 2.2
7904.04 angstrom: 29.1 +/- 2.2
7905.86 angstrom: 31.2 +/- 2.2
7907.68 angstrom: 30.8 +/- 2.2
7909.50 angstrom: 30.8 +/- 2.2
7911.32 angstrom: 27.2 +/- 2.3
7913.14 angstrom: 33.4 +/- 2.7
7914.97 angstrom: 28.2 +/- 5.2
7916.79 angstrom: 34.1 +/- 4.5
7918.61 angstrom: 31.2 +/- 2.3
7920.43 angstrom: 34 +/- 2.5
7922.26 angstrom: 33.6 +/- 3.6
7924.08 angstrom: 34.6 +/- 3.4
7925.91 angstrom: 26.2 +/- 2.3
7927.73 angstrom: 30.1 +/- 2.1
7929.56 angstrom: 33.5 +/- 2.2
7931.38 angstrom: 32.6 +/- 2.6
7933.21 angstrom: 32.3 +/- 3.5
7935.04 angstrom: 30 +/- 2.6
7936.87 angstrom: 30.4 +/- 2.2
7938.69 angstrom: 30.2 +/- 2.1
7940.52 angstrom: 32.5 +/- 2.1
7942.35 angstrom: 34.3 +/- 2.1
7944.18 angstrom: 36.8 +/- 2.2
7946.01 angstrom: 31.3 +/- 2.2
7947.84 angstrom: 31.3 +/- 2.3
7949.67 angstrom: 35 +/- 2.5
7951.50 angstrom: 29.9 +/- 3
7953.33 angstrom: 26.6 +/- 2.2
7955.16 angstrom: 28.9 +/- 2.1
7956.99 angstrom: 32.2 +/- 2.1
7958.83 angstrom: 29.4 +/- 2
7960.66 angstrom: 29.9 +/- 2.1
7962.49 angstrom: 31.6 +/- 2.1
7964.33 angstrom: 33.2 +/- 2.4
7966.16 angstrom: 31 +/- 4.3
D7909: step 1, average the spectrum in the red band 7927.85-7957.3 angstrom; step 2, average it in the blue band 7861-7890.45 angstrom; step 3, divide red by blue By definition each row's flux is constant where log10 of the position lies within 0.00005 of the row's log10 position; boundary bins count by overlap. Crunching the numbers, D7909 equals 1.02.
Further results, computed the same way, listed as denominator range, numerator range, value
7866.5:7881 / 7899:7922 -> 1.01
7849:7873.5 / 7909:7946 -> 1.03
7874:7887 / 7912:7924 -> 1.06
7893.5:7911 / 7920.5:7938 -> 1.03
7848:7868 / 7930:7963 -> 1.01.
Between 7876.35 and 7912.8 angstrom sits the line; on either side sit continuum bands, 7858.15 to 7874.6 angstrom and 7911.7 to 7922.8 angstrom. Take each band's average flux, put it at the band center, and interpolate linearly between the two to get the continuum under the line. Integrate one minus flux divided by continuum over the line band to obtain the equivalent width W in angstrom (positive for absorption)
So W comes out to 1.1 angstrom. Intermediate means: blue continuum 31.4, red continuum 32.1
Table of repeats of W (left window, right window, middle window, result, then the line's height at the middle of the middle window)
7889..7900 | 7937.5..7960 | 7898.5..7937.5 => 1.2 angstrom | 32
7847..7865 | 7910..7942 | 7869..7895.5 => -0.2 angstrom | 30.8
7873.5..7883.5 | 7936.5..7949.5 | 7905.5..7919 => 0.4 angstrom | 31.8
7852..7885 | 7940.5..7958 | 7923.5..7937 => 0.2 angstrom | 31.6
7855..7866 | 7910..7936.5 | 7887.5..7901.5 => 0.0 angstrom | 31.8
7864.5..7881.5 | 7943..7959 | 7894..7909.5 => 0.3 angstrom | 31.1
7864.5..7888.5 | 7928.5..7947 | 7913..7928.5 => 0.1 angstrom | 31.9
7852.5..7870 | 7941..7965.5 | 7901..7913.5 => 0.6 angstrom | 31.5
